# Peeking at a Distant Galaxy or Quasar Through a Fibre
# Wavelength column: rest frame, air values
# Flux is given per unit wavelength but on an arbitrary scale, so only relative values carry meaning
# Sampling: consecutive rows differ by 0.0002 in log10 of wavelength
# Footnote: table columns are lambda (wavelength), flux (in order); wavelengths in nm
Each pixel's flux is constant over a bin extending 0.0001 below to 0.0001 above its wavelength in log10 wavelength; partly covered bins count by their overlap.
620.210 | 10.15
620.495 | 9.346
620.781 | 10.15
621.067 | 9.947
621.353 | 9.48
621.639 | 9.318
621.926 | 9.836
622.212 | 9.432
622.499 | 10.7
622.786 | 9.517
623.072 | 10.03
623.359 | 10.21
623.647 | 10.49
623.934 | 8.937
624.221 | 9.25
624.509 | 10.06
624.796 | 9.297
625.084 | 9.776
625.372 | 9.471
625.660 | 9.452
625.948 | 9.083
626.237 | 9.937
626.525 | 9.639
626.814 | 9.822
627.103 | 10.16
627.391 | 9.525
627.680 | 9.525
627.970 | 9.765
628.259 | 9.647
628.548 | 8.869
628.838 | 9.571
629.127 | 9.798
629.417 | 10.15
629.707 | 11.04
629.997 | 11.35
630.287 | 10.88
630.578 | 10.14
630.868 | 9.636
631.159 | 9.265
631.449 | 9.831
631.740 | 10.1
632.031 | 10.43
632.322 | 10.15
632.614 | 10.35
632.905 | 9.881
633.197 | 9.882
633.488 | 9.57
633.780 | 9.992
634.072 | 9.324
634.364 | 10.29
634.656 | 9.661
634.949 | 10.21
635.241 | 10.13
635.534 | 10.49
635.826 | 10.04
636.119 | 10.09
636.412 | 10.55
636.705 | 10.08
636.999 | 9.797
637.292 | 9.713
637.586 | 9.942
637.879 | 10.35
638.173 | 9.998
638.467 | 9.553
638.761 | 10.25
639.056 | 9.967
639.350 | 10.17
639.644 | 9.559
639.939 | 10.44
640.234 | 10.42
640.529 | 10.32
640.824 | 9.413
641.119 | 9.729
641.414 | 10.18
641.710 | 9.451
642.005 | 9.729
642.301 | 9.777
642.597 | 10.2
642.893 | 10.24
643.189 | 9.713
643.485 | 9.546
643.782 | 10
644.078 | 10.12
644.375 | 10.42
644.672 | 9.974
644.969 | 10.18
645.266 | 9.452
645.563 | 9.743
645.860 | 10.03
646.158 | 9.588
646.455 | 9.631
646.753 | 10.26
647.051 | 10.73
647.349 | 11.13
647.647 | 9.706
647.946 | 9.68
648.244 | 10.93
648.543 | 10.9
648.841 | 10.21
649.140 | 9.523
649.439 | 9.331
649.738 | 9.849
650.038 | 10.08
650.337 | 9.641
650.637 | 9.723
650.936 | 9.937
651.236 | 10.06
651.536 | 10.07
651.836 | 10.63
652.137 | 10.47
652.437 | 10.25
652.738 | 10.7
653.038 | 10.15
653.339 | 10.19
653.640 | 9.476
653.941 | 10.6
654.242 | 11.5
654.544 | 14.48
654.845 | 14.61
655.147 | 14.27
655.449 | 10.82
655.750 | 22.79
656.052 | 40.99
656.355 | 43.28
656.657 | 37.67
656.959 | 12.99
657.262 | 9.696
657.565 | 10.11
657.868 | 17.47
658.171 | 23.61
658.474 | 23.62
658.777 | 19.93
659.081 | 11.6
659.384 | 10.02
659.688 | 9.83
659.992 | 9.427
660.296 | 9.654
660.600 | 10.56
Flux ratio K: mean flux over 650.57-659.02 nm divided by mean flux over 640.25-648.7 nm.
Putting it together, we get 1.6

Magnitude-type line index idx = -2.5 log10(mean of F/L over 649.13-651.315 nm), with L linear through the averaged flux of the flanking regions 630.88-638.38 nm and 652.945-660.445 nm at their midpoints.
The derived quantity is 0.45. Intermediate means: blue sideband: 9.99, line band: 9.77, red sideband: 16.8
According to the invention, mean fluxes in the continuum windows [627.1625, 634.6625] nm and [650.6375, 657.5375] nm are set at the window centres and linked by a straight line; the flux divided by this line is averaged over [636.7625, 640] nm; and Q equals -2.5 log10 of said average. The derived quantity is 0.18 mag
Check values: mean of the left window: 9.96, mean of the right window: 15.5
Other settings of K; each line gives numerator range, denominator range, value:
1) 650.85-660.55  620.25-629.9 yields 1.57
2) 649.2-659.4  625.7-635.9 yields 1.51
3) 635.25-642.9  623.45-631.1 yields 1.02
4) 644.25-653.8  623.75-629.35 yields 1.05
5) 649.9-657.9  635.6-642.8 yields 1.49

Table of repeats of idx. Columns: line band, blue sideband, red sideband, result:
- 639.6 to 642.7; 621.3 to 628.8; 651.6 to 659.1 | 0.33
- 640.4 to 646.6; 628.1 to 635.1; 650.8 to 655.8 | 0.11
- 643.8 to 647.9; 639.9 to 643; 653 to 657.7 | 0.23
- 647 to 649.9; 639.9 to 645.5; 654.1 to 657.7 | 0.38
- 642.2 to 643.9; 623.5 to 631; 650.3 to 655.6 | 0.07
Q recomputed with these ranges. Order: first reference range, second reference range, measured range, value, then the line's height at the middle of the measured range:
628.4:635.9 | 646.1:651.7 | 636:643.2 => 0.007 mag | 10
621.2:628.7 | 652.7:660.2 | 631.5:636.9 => 0.169 mag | 11.8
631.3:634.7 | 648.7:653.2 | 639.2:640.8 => -0.014 mag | 9.99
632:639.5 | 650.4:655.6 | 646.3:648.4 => 0.043 mag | 10.7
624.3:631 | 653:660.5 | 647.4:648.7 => 0.381 mag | 14.7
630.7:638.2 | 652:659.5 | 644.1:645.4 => 0.310 mag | 13.3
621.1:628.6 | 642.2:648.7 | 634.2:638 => -0.021 mag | 9.9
